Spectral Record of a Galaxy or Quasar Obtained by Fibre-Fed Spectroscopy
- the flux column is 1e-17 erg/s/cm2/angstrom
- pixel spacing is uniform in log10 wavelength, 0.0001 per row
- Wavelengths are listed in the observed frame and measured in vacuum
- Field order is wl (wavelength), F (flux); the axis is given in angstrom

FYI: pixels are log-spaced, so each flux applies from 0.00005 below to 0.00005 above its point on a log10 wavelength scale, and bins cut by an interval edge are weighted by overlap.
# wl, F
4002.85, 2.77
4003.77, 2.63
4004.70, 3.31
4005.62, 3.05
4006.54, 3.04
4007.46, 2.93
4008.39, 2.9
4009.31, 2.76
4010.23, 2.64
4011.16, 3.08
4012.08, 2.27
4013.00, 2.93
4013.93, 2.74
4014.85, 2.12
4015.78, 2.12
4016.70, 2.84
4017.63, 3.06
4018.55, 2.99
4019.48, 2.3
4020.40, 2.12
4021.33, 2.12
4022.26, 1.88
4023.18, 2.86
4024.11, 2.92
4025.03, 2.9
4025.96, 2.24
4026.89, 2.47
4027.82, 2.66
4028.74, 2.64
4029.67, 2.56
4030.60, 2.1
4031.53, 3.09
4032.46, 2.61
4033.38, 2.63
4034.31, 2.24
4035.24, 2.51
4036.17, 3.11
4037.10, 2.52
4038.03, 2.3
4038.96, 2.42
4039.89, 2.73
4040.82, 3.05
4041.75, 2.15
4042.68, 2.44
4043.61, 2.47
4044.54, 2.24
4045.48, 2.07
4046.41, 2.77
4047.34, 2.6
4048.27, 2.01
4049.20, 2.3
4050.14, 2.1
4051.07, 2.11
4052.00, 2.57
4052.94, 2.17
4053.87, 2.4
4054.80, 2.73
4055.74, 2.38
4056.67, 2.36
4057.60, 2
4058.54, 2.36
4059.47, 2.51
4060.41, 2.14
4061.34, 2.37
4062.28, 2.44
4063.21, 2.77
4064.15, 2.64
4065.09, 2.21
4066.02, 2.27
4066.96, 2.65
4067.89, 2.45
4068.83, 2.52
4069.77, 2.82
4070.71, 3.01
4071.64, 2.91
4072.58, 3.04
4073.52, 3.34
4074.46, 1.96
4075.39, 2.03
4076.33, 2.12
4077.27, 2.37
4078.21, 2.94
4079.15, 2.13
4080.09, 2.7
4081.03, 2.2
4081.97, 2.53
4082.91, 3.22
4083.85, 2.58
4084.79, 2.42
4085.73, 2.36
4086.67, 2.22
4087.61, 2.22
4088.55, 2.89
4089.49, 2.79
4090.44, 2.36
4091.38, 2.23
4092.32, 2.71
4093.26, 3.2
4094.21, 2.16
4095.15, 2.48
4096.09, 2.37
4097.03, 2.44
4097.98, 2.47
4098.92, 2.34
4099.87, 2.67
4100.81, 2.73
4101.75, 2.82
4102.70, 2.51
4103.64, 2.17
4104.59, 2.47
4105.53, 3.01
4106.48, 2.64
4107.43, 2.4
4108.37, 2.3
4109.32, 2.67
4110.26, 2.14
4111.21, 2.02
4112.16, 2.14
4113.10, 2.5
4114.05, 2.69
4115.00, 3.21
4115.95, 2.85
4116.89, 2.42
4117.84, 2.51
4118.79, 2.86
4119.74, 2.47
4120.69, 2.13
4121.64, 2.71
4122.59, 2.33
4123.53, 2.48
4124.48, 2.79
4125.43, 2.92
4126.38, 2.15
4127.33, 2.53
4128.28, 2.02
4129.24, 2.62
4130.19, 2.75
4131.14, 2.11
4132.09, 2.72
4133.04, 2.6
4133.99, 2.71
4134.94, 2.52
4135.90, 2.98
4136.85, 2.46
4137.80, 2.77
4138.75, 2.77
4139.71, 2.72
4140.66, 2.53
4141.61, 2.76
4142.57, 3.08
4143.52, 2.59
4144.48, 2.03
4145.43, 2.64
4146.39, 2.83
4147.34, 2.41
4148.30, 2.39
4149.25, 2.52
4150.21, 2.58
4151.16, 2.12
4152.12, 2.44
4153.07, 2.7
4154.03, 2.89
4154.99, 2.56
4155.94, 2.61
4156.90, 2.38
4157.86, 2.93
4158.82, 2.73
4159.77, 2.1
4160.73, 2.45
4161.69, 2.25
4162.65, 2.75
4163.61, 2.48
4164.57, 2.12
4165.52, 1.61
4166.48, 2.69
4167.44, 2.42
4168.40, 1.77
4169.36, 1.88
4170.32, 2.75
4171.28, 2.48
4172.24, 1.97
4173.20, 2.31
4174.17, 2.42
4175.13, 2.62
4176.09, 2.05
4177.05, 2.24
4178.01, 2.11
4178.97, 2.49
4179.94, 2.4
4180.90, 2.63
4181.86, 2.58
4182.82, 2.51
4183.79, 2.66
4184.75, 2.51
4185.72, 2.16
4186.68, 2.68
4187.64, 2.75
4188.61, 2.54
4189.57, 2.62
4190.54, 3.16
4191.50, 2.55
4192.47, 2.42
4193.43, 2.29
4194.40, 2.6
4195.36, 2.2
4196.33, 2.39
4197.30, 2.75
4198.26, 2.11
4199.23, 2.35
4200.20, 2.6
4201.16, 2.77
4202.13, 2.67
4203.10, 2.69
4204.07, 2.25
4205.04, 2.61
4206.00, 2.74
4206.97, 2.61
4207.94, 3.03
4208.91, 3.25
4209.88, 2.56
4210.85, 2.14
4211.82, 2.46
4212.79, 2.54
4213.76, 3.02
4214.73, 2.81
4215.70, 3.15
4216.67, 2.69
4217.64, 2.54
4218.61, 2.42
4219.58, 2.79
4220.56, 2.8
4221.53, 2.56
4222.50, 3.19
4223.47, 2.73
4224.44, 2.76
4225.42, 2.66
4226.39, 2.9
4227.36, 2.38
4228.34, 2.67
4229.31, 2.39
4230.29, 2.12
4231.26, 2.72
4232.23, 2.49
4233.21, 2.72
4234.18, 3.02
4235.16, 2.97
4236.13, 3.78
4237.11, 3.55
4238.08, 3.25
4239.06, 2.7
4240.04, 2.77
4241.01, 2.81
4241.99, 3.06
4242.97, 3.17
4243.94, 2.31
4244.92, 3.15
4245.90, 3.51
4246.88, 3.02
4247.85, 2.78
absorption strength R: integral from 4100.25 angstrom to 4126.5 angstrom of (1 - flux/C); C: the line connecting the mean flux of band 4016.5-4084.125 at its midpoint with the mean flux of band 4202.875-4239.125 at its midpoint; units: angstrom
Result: 0.6 angstrom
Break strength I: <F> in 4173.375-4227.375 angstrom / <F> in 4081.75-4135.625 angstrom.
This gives 1.0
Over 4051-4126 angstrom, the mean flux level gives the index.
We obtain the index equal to 2.52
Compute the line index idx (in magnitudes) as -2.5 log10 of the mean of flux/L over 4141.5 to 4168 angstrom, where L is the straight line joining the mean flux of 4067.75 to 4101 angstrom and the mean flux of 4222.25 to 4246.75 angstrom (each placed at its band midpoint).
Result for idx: 0.086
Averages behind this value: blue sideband 2.55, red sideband 2.87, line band 2.5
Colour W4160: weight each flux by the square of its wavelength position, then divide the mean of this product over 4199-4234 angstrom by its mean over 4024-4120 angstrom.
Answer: 1.14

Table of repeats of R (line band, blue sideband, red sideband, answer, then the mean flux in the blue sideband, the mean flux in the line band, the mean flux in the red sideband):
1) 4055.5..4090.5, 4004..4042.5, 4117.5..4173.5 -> 0.9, 2.63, 2.51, 2.5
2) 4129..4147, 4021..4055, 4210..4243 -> 0.0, 2.48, 2.64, 2.78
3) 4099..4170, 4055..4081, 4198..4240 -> 2.2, 2.49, 2.52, 2.73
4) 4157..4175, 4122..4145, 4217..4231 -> 1.8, 2.58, 2.35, 2.64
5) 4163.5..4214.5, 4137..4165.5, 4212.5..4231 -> 2.8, 2.54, 2.48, 2.69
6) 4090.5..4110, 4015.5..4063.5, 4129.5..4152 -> 0.1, 2.47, 2.53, 2.59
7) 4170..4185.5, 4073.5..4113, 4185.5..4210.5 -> 1.0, 2.48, 2.41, 2.59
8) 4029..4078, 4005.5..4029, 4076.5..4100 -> 1.8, 2.63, 2.48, 2.51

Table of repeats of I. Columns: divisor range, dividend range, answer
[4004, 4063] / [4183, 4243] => 1.06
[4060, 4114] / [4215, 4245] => 1.12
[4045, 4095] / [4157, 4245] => 1.05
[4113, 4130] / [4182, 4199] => 0.98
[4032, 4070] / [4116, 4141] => 1.05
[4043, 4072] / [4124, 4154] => 1.06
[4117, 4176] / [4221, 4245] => 1.13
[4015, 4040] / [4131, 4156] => 1.02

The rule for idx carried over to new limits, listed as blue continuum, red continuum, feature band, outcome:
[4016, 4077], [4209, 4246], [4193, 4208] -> 0.09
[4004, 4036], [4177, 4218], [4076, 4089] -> 0.05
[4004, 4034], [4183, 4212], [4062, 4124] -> 0.03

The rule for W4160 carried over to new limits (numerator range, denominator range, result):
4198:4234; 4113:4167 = 1.08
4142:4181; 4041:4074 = 1.03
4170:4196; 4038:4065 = 1.10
